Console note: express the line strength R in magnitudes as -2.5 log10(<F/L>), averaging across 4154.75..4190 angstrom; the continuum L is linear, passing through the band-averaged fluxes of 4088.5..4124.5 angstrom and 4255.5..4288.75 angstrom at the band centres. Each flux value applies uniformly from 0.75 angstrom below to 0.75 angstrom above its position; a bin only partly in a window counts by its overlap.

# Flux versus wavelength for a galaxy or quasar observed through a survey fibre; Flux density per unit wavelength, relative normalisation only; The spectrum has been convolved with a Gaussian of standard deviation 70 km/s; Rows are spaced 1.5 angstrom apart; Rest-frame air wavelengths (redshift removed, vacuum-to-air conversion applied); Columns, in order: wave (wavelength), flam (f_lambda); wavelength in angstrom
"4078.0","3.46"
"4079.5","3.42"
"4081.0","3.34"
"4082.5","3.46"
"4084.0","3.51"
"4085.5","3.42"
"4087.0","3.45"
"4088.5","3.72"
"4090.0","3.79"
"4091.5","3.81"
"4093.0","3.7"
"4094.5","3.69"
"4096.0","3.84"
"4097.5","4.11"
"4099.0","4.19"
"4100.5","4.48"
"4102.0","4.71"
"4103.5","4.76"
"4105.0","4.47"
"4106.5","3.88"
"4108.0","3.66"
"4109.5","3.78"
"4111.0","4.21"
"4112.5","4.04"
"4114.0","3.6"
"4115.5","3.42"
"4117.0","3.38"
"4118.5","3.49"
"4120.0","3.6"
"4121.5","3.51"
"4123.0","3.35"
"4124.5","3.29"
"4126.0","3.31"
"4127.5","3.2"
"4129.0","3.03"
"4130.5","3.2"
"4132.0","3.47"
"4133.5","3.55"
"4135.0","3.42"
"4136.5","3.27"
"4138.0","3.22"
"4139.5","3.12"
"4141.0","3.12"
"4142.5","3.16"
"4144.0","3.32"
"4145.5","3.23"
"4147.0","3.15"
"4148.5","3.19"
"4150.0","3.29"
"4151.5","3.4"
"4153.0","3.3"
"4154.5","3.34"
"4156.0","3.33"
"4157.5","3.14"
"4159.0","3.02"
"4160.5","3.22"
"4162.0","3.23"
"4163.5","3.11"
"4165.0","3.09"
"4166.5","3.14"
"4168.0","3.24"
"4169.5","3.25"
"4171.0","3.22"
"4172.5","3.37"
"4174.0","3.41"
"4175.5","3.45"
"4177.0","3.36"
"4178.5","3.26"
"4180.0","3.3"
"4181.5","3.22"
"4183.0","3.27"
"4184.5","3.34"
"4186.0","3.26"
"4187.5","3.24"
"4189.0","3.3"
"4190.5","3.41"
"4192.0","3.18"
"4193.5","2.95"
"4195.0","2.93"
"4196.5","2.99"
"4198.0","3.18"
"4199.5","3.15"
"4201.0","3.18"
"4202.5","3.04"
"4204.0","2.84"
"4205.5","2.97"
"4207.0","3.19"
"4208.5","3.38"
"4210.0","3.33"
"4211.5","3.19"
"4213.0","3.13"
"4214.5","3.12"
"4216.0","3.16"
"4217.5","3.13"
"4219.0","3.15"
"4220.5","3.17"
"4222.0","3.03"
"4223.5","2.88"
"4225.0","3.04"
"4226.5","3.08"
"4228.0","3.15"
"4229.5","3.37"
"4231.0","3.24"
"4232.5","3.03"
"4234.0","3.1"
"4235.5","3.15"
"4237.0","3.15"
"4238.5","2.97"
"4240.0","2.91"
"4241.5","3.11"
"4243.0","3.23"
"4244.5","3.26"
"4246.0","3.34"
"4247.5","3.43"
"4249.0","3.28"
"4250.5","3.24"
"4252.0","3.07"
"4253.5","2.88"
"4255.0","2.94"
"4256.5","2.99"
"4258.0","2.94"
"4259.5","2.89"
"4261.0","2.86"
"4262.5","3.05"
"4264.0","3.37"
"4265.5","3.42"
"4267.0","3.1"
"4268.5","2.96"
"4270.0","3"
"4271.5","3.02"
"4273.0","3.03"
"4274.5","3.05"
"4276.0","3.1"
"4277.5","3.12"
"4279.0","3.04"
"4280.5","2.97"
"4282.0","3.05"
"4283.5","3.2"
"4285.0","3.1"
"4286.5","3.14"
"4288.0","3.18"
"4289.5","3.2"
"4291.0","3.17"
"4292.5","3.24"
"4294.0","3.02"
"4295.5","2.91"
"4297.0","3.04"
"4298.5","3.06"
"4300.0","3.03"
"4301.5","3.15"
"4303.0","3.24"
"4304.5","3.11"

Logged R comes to 0.10 mag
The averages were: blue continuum 3.87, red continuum 3.07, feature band 3.25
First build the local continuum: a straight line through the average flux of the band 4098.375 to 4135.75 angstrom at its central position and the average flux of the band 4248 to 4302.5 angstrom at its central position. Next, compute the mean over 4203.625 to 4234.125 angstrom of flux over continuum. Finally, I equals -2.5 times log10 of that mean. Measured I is 0.06 mag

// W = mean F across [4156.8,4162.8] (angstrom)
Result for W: 3.15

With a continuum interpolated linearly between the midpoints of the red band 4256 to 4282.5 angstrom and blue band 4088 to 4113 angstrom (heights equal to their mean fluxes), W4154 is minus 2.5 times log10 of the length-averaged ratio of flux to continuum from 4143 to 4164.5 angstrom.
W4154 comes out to 0.16 mag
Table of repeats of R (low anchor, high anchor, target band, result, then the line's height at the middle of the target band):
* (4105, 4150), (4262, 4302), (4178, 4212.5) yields 0.037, 3.29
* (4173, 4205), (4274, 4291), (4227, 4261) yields 0.011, 3.15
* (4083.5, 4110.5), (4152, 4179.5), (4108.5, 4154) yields 0.067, 3.6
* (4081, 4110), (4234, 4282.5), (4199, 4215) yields 0.070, 3.35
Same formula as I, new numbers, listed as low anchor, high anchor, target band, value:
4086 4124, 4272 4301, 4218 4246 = 0.07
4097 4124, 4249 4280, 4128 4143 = 0.16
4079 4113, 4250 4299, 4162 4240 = 0.08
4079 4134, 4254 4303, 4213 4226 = 0.07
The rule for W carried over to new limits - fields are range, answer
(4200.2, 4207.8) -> 3.05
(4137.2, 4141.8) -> 3.15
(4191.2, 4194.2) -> 3.07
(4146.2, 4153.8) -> 3.27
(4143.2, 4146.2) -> 3.27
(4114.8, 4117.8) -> 3.4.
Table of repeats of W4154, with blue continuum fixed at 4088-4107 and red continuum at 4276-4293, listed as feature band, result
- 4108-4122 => 0.094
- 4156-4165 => 0.193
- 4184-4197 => 0.139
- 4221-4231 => 0.108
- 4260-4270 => 0.039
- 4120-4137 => 0.178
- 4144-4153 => 0.175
